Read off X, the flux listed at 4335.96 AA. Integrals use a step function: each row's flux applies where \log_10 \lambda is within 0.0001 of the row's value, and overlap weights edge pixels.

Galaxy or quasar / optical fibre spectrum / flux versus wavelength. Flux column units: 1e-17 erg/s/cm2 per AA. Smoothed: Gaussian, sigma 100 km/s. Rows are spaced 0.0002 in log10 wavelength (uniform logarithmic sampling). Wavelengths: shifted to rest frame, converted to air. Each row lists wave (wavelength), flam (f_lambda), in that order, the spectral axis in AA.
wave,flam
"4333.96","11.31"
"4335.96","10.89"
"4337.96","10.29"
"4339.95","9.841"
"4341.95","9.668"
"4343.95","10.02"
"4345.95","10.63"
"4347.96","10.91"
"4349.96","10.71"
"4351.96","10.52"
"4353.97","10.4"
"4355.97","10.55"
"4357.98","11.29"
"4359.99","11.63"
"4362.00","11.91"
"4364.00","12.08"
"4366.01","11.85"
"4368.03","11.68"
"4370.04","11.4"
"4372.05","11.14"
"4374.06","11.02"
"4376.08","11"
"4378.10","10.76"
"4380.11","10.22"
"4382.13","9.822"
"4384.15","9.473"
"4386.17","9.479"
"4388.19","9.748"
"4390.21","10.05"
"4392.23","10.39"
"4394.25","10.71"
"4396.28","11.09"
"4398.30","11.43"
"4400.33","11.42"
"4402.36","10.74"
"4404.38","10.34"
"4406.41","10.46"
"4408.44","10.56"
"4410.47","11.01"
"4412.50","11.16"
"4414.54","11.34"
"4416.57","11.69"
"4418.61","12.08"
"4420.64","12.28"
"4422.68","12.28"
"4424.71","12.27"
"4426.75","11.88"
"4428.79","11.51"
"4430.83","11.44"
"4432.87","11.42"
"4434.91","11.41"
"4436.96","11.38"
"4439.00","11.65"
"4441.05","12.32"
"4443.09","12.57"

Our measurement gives 10.89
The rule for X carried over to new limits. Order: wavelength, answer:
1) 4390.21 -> 10.05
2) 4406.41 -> 10.46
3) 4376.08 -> 11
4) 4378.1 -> 10.76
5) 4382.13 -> 9.822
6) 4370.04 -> 11.4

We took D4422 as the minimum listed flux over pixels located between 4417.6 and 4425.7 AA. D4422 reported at 12.08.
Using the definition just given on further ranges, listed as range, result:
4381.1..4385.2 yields 9.473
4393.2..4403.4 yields 10.71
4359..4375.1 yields 11.02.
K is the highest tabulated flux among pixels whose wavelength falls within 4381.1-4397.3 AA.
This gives 11.09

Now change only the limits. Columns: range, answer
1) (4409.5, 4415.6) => 11.34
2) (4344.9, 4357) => 10.91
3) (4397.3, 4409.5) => 11.43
